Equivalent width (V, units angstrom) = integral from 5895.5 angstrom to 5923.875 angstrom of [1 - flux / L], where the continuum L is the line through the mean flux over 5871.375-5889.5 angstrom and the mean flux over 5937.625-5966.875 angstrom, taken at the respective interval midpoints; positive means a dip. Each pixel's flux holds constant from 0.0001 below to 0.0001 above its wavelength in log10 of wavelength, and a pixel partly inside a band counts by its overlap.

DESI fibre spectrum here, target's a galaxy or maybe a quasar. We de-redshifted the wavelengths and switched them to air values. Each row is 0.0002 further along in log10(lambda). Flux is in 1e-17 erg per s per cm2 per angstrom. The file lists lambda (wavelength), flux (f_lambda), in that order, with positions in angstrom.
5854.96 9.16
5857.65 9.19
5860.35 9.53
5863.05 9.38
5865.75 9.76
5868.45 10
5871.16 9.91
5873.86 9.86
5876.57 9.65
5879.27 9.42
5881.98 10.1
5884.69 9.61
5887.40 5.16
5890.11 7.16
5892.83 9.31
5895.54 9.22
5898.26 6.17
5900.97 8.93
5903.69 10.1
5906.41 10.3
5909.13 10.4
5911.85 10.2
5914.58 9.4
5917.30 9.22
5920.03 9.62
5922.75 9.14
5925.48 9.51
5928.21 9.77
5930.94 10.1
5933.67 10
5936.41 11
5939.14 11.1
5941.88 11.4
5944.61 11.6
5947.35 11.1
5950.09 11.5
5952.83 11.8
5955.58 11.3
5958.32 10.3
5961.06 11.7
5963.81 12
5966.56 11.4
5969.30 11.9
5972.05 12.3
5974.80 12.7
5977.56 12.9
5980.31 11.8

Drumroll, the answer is 1.72 angstrom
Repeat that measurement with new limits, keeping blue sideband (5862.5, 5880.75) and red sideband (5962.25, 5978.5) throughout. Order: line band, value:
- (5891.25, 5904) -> 2.2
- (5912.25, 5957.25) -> 3.3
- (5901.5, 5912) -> 0.4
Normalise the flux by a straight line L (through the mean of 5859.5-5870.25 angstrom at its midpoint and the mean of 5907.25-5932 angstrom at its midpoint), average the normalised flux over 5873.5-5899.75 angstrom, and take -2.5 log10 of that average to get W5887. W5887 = 0.14 mag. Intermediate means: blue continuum 9.68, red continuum 9.71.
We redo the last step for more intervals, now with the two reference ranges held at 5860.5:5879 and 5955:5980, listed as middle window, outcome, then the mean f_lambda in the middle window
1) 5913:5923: 0.15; 9.39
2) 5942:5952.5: 0.00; 11.4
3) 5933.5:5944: 0.02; 11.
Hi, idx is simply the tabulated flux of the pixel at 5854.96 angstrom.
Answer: 9.16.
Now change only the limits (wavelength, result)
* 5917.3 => 9.22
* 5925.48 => 9.51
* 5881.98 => 10.1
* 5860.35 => 9.53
